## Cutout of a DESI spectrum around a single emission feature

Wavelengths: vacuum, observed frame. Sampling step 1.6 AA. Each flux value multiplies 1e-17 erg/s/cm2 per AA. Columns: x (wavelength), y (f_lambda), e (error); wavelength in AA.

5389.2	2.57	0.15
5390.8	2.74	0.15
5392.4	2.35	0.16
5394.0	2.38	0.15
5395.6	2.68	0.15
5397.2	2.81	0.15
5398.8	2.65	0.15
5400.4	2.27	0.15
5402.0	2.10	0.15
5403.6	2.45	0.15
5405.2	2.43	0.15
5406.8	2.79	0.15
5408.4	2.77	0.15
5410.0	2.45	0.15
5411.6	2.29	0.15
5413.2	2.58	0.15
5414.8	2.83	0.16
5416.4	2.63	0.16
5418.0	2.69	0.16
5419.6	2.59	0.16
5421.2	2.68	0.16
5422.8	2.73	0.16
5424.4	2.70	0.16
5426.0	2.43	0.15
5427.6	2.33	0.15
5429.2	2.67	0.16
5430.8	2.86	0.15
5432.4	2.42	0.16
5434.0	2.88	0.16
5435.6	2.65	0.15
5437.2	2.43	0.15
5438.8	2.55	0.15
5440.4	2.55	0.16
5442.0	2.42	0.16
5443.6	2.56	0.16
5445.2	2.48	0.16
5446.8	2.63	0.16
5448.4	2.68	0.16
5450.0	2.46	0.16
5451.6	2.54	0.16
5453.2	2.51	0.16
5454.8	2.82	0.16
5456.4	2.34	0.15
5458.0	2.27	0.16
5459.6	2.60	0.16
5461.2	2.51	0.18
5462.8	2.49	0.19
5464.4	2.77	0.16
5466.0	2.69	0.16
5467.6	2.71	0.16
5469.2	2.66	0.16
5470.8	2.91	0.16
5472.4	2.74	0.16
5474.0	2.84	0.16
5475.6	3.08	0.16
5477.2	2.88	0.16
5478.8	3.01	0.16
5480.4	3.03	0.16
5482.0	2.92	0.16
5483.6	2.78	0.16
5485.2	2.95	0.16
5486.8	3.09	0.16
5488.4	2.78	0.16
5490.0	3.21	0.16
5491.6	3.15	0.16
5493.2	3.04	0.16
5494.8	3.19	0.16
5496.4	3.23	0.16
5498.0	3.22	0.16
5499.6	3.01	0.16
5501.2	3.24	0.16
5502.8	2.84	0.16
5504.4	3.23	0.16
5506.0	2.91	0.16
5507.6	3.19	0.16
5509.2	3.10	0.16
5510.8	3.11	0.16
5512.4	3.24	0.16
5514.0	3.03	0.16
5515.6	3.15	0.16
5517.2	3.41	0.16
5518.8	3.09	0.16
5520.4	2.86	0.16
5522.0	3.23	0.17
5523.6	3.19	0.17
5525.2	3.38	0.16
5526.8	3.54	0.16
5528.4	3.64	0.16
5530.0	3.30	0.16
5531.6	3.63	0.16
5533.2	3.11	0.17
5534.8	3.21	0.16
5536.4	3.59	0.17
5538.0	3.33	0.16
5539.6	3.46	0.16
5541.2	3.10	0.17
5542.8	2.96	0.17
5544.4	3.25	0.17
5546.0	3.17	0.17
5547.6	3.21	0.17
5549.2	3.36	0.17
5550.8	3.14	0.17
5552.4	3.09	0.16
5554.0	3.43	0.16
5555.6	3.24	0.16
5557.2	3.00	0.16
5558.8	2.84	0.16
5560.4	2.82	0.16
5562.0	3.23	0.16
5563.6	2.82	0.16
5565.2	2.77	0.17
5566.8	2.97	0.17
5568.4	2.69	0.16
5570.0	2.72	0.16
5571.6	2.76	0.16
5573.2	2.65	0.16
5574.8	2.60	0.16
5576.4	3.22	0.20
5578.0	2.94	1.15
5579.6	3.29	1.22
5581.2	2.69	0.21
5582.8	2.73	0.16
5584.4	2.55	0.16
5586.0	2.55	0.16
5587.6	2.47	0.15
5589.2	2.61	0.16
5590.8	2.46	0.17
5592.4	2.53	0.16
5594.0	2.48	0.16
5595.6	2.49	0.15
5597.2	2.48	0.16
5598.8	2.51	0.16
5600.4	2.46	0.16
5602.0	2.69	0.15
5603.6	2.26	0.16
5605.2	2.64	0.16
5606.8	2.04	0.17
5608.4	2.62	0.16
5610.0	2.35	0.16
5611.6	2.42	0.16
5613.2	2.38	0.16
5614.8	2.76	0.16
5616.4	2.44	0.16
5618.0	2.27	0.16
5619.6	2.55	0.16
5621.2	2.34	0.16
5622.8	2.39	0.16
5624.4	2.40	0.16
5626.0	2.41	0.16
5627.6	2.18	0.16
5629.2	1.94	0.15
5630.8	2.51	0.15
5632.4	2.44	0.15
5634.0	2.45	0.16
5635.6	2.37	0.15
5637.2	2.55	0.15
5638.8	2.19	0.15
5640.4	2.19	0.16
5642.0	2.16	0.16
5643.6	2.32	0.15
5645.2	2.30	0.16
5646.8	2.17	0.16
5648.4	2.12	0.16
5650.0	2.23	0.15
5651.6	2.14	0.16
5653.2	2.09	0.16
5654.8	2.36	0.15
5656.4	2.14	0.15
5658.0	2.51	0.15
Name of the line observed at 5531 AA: C III] 1909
